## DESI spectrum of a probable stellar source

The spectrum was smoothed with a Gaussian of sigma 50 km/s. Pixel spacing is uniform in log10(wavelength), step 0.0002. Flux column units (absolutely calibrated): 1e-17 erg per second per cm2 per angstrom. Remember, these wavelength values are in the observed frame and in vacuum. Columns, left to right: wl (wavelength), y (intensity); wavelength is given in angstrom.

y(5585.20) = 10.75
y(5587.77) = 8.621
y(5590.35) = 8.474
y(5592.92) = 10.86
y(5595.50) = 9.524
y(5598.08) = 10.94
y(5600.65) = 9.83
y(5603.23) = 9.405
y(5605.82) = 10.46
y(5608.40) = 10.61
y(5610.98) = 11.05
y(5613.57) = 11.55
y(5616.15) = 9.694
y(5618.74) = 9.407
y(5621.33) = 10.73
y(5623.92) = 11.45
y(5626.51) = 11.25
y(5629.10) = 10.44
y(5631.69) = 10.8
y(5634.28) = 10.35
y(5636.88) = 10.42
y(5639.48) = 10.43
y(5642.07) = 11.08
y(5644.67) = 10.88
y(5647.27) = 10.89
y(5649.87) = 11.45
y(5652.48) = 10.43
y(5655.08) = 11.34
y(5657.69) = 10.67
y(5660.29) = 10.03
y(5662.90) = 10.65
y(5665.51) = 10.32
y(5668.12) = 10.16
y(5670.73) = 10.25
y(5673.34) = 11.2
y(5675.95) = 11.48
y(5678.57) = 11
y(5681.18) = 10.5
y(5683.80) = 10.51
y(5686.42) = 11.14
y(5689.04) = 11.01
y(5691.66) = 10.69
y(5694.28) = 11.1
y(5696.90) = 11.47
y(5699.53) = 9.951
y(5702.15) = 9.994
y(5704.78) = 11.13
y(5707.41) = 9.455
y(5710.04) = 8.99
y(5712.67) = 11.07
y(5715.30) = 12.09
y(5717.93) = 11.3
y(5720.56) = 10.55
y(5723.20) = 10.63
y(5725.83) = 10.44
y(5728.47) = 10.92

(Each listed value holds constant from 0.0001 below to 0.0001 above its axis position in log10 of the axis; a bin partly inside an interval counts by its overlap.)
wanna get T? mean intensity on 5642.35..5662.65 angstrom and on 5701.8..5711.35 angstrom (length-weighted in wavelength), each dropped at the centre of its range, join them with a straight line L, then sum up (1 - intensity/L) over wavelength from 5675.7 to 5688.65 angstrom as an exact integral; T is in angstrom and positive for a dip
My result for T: -0.7 angstrom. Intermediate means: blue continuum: 10.8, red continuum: 9.88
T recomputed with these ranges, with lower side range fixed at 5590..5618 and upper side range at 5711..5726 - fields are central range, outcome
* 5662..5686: 0.1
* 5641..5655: -0.6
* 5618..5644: -0.6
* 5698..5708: 0.6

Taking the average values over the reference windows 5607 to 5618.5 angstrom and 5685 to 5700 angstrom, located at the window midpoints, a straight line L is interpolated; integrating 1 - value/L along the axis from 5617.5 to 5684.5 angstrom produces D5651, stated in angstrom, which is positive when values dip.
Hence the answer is 0.4 angstrom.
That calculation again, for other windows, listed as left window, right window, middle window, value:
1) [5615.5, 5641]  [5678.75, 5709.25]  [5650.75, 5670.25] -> 0.1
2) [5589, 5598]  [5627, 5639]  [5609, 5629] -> -0.8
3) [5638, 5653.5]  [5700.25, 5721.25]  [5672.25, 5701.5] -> -0.6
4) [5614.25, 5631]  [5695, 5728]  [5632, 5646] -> -0.1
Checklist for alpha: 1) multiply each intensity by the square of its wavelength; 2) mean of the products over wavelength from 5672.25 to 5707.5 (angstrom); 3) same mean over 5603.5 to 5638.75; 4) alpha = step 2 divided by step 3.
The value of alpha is 1.04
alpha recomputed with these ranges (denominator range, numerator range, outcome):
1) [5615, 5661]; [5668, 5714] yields 1.02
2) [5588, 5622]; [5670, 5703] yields 1.10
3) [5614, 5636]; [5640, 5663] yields 1.03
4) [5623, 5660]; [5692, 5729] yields 1.01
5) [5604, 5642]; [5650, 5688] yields 1.03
